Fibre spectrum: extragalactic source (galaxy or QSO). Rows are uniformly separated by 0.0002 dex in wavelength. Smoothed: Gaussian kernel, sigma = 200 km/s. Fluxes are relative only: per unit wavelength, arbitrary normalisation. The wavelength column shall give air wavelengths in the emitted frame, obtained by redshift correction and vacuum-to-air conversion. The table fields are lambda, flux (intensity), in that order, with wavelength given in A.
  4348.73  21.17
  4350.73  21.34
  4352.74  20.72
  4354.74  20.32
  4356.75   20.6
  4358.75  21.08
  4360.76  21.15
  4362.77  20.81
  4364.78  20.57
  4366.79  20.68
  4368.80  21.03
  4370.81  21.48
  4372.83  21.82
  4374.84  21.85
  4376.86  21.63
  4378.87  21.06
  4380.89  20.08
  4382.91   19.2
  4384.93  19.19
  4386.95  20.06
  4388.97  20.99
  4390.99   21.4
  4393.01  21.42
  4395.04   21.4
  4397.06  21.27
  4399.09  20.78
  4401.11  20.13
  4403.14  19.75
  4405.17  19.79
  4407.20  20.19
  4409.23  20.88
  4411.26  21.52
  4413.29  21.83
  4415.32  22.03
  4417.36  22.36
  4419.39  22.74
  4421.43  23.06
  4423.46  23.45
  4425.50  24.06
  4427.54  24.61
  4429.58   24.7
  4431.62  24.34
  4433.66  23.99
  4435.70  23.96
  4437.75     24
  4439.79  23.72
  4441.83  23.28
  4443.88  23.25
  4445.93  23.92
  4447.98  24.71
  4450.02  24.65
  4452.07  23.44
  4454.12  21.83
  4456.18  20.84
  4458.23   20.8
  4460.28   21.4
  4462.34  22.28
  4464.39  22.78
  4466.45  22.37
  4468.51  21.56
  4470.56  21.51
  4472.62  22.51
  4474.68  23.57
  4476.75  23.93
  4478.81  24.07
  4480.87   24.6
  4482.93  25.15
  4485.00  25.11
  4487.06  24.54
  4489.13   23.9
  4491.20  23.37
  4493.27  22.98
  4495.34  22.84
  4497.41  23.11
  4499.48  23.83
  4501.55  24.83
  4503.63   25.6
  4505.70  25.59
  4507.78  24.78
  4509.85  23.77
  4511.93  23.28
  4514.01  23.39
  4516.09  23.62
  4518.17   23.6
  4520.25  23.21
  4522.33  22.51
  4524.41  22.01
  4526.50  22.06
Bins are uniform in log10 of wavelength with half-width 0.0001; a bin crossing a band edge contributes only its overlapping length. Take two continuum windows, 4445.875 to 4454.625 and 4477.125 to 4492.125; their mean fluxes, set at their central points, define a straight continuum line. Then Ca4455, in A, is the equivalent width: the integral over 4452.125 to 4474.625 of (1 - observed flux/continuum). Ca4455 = 2.0 A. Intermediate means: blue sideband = 23.8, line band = 21.9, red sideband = 24.4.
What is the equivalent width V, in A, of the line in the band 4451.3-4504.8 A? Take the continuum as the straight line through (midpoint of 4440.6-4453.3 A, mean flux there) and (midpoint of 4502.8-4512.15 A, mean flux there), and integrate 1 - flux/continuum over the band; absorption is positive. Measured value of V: 2.4 A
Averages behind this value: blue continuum 23.8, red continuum 24.7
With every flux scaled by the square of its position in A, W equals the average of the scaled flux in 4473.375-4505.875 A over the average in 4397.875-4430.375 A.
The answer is 1.1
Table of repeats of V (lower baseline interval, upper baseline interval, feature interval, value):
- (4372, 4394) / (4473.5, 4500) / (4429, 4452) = -1.5 A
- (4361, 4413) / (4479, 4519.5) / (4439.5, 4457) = -0.6 A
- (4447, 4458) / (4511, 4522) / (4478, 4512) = -1.5 A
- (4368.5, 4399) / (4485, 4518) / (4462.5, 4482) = 0.2 A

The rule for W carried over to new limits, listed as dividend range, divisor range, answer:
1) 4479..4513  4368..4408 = 1.23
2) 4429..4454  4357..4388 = 1.19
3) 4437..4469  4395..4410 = 1.14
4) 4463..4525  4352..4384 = 1.20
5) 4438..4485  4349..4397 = 1.15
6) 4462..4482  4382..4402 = 1.16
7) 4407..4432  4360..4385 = 1.12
